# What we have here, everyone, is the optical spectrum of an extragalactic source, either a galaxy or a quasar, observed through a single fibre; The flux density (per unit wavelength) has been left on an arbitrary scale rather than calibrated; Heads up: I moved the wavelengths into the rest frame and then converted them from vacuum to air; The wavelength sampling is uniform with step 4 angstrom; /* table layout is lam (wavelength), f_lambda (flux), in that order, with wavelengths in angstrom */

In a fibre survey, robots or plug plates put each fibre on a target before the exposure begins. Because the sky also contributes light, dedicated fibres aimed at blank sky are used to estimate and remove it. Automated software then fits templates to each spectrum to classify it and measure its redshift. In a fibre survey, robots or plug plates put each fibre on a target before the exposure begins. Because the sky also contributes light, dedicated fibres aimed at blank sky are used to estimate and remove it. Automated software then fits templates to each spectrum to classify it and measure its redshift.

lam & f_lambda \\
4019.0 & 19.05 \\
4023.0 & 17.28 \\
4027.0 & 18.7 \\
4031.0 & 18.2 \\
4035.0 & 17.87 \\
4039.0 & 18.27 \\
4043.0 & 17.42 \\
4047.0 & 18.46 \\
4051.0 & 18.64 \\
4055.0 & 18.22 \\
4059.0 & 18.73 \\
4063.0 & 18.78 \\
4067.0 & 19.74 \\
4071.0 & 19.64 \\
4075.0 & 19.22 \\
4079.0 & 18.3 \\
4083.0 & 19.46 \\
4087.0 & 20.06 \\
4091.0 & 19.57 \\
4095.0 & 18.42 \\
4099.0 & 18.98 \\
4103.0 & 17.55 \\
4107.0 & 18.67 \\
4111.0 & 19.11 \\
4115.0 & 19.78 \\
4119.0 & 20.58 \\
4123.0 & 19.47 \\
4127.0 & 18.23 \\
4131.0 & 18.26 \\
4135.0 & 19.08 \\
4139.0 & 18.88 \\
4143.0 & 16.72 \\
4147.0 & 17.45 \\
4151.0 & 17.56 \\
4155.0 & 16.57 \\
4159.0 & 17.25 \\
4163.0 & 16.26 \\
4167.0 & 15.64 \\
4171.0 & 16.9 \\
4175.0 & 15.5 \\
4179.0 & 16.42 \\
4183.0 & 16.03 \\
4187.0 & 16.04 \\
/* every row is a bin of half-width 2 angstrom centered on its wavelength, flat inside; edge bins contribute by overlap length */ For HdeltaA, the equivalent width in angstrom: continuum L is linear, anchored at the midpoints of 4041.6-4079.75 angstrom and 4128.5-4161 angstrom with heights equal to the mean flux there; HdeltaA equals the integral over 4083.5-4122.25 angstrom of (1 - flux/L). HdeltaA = -2.1 angstrom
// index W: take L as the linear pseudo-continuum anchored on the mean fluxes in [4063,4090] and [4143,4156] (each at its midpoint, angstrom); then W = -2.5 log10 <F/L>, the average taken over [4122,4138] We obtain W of -0.06 mag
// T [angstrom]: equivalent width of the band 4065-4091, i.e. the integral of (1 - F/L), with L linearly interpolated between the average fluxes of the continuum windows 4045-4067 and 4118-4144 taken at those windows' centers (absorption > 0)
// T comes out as -1.0 angstrom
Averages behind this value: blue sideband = 18.7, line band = 19.4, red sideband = 18.8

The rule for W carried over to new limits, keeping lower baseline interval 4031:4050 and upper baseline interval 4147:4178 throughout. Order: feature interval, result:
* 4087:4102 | -0.10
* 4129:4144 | -0.09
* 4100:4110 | -0.06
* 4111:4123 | -0.16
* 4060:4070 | -0.09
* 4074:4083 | -0.08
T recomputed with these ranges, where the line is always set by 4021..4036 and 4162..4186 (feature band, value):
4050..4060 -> -0.5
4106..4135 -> -4.1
